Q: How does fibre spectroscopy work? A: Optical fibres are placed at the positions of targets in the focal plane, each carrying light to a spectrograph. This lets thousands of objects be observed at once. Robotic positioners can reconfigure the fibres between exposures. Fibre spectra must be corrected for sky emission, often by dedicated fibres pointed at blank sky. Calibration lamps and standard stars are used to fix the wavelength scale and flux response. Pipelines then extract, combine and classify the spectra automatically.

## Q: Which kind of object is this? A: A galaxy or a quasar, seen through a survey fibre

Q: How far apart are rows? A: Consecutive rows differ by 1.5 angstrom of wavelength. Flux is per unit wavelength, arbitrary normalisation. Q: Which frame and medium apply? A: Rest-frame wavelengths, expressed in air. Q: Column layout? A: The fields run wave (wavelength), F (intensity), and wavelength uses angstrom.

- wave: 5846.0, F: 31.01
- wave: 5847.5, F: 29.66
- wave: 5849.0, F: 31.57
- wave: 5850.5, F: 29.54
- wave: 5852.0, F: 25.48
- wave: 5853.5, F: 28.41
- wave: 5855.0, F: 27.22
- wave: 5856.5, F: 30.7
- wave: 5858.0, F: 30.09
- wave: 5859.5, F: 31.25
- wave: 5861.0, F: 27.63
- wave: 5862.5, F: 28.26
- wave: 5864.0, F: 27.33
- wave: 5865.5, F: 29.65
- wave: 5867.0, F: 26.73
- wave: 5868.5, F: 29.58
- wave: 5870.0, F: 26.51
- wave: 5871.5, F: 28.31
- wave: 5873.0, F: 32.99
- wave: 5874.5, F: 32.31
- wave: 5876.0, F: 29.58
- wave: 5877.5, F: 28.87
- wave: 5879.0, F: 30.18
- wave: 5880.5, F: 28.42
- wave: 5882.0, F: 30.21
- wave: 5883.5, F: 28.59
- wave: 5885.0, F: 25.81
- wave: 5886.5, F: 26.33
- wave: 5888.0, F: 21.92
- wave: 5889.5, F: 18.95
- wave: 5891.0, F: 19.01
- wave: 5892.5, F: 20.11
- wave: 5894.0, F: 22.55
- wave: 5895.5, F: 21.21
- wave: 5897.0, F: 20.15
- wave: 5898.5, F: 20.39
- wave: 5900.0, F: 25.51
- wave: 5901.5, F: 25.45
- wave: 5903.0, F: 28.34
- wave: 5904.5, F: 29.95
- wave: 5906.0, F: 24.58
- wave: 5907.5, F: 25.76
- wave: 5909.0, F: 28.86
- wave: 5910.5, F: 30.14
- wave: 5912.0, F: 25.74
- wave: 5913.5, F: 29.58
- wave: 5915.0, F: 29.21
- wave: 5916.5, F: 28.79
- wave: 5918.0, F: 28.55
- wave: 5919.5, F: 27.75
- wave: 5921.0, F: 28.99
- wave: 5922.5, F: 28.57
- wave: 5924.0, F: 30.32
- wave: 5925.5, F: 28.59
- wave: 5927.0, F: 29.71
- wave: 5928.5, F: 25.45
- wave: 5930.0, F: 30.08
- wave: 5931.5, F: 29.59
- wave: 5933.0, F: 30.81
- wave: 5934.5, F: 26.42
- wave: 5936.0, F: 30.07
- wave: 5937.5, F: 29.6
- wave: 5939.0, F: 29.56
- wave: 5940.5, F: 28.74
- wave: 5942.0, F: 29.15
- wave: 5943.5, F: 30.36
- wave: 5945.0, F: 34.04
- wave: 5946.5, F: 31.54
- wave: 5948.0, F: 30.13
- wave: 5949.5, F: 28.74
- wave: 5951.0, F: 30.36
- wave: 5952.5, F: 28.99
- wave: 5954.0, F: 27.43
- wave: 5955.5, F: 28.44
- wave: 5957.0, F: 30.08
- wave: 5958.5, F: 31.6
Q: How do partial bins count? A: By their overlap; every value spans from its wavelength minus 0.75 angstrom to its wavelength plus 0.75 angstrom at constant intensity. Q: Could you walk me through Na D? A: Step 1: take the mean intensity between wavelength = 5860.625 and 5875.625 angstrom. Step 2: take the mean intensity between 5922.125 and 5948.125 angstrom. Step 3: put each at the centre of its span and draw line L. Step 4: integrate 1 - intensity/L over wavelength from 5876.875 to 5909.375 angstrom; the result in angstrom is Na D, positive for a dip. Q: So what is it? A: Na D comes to 4.69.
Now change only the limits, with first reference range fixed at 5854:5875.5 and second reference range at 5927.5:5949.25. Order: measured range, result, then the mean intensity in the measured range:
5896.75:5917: 1.87 angstrom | 26.7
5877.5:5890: 1.15 angstrom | 26.6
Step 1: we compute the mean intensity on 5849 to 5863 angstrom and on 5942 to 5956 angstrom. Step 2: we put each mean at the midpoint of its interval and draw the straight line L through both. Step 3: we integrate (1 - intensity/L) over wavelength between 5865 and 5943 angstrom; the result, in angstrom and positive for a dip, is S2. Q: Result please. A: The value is 5.6 angstrom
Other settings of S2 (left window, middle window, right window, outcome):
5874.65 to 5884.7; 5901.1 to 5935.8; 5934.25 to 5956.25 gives 1.3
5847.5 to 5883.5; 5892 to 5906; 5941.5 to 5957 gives 2.7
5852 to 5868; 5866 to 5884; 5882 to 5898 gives -2.6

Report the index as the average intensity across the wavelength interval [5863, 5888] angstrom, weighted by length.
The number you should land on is 28.6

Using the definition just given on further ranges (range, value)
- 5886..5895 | 21.3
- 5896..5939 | 27.7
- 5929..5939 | 29.3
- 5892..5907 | 23.9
